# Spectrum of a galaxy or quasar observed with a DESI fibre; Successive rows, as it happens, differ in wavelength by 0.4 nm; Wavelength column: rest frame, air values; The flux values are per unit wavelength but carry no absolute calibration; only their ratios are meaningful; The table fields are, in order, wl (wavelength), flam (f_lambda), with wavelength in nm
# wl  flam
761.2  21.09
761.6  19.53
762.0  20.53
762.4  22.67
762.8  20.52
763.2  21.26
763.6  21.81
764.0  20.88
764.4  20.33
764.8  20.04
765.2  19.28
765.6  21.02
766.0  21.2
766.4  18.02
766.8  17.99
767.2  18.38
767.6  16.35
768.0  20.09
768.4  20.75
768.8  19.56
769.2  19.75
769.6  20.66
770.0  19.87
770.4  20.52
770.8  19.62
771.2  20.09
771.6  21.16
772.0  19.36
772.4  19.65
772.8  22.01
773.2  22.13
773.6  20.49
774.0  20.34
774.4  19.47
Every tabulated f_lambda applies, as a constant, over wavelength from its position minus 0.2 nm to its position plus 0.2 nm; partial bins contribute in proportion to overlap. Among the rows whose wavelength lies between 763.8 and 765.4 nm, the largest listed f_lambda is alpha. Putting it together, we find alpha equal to 20.88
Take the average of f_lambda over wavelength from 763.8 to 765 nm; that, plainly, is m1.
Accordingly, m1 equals 20.4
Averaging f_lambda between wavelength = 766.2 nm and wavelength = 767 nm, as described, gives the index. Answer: 18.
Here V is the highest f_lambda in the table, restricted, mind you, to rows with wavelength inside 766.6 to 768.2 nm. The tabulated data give 20.09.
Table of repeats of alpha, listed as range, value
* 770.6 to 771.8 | 21.16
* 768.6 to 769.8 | 20.66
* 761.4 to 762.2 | 20.53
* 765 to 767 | 21.2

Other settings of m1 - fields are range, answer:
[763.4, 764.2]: 21.3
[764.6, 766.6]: 19.9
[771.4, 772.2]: 20.3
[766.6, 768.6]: 18.7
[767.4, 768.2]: 18.2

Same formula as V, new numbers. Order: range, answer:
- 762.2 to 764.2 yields 22.67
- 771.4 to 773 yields 22.01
